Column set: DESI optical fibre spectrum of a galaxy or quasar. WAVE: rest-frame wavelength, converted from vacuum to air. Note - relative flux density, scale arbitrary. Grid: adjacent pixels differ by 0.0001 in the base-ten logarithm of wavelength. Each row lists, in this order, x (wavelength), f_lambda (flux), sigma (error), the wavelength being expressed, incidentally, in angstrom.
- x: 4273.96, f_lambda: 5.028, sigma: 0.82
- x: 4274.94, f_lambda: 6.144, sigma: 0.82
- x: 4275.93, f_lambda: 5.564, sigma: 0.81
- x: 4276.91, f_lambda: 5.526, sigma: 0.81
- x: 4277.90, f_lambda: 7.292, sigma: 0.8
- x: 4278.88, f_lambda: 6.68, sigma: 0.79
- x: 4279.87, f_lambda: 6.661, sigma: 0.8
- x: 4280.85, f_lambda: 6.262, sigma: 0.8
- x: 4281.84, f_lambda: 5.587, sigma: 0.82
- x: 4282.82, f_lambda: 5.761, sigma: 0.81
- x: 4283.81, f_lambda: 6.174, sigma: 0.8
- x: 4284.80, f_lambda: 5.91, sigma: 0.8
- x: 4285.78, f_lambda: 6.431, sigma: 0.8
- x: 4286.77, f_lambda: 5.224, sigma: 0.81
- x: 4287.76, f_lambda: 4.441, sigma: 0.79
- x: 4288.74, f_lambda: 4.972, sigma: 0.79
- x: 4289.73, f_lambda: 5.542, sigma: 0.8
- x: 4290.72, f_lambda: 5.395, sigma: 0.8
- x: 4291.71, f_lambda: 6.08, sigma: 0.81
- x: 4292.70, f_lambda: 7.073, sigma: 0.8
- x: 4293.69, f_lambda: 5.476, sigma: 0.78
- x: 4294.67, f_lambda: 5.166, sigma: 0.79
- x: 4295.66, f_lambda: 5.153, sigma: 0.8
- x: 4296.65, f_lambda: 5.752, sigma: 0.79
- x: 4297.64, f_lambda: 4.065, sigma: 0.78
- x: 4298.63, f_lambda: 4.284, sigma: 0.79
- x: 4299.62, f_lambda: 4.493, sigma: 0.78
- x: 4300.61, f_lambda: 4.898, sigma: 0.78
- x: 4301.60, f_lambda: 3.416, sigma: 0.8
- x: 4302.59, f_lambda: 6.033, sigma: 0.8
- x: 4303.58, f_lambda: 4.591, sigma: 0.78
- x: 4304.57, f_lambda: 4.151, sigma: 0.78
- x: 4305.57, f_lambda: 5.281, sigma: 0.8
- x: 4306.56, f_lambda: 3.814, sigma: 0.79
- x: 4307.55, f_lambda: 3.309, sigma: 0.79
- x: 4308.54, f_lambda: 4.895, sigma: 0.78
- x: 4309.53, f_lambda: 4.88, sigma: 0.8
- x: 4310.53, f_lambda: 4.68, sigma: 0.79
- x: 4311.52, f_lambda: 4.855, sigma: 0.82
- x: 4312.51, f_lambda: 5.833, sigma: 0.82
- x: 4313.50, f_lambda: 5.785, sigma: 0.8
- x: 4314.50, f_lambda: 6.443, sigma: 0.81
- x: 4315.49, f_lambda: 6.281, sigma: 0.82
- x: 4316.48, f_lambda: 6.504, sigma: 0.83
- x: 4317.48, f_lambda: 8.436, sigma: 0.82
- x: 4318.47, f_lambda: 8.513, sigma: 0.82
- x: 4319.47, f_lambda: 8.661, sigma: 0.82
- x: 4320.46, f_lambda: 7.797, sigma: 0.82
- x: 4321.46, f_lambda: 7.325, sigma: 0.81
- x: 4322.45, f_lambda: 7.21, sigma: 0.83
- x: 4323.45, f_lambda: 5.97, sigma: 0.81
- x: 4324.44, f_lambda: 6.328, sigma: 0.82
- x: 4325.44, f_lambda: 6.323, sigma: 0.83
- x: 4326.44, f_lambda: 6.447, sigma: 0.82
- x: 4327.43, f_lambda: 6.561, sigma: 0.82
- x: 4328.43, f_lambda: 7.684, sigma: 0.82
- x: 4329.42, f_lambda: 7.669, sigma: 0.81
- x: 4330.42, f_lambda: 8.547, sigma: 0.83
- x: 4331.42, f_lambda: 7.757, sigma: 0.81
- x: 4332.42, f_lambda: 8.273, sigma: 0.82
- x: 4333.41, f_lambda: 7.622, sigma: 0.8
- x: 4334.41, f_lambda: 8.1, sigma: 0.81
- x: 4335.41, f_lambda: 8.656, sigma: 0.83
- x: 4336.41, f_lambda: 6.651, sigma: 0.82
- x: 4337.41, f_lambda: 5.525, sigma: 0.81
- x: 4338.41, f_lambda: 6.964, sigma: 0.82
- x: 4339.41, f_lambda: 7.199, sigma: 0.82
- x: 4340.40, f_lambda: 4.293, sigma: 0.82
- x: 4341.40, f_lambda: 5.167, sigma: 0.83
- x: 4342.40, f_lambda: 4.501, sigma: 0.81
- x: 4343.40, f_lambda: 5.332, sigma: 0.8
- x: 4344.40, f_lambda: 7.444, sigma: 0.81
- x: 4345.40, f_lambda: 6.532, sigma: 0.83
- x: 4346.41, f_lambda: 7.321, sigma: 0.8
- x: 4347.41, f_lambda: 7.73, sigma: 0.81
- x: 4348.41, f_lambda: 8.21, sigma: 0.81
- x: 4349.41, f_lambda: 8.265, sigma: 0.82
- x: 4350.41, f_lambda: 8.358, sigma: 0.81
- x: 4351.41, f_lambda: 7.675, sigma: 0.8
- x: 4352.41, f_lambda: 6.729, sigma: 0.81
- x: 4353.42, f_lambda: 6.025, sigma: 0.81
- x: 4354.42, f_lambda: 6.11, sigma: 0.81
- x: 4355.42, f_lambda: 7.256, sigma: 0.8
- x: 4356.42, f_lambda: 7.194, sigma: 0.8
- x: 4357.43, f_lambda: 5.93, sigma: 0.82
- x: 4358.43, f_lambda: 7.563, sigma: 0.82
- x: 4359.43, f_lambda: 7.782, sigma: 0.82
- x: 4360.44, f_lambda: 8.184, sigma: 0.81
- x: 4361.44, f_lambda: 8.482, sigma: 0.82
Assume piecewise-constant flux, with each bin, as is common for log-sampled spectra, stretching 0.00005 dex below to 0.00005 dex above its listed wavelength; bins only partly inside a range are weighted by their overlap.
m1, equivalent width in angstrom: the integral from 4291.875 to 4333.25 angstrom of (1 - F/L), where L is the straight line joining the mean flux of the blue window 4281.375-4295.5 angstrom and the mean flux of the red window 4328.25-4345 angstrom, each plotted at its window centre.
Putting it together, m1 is 1.8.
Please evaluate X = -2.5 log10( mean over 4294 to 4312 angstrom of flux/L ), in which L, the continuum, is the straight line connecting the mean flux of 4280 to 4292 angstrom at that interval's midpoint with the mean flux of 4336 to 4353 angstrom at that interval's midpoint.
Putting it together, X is 0.268 mag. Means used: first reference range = 5.67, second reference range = 6.7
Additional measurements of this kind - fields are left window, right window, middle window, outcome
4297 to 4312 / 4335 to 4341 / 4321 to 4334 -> -0.22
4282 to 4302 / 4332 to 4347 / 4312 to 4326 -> -0.15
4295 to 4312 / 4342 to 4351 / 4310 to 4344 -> -0.14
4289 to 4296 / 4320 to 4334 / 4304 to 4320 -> 0.15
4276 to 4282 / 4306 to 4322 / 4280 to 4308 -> 0.20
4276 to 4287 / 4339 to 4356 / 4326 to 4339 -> -0.13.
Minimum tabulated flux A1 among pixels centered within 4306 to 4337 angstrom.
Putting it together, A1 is 3.309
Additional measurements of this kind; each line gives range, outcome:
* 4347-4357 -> 6.025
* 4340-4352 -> 4.293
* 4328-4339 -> 5.525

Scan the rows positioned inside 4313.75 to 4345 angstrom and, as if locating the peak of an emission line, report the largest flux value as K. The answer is 8.661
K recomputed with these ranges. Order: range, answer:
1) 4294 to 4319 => 8.513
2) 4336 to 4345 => 7.444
